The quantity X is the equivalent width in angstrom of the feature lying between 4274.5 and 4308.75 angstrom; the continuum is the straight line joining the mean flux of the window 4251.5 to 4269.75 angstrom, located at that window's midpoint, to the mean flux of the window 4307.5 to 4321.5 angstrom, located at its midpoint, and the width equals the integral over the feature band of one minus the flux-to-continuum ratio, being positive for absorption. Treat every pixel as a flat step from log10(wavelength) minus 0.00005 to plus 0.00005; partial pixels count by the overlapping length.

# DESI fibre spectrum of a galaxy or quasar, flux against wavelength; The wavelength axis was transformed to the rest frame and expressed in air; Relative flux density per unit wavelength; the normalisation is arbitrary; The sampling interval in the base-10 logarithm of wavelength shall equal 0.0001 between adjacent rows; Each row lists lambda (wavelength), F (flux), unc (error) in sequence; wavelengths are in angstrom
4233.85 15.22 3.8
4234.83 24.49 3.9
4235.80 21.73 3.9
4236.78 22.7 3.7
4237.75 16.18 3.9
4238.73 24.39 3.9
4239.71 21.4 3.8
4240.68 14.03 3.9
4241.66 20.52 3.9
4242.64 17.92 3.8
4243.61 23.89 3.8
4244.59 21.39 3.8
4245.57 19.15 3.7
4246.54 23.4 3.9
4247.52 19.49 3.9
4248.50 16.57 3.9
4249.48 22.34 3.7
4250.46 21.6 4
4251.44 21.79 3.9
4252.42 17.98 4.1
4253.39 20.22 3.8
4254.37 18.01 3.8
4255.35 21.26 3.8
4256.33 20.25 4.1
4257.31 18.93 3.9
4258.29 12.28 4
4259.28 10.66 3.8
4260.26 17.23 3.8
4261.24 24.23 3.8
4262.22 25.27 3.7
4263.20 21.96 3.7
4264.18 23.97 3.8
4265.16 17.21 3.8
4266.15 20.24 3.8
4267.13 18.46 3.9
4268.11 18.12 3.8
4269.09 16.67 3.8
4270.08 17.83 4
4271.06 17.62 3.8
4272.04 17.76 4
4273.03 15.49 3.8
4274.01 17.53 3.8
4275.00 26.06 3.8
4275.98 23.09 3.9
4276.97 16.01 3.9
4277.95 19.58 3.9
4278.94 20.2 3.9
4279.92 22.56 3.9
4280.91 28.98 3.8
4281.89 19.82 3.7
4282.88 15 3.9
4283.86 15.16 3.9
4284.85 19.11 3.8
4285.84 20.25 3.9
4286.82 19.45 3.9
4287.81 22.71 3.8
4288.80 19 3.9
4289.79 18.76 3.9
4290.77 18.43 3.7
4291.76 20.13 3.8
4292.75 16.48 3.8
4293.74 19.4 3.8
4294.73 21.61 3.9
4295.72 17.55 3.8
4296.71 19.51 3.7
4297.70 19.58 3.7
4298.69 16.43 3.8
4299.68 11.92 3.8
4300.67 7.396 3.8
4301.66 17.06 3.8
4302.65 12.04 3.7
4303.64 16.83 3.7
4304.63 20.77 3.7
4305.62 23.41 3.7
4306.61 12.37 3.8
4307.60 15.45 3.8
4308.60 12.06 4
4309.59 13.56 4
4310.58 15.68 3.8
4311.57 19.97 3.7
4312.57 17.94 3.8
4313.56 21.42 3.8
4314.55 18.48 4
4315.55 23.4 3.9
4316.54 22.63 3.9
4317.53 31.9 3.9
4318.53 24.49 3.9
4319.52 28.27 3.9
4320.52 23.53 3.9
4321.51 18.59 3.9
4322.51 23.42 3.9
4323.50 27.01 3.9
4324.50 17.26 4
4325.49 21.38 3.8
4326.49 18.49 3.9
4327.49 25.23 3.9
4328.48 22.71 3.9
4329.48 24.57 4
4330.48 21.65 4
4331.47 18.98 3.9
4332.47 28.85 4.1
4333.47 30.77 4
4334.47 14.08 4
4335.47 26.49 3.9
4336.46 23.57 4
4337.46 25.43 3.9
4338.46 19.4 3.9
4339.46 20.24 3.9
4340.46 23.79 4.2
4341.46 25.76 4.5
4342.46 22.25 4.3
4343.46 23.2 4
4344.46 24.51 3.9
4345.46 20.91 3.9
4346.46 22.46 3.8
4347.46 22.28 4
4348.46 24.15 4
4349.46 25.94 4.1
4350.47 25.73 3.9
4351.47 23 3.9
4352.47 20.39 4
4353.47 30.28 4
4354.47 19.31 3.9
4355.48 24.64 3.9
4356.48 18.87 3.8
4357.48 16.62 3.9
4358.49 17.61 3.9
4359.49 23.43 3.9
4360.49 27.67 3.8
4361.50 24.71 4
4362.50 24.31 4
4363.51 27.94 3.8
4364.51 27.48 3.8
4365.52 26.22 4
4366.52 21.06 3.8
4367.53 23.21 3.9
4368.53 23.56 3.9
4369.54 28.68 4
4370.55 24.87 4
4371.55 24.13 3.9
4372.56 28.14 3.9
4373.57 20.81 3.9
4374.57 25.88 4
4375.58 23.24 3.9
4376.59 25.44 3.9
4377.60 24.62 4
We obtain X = 2.6 angstrom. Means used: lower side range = 19.1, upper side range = 20.7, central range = 18.5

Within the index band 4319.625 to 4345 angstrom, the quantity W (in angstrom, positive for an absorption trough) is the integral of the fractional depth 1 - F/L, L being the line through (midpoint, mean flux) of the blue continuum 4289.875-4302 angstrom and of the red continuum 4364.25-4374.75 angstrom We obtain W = -2.40 angstrom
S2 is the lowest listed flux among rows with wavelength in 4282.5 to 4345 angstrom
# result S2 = 7.396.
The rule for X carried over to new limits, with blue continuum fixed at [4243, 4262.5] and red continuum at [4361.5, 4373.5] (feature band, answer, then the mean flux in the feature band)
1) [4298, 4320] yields 4.0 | 18.4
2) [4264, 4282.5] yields 0.9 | 19.8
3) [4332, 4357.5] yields 0.9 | 23.3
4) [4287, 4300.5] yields 2.1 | 18.3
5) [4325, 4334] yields -0.1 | 23.6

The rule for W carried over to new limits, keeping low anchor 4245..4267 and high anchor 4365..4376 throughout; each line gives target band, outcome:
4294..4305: 2.6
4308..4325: 0.9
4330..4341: 0.0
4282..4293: 1.2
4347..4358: 0.4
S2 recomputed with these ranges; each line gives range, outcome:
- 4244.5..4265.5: 10.66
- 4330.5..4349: 14.08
